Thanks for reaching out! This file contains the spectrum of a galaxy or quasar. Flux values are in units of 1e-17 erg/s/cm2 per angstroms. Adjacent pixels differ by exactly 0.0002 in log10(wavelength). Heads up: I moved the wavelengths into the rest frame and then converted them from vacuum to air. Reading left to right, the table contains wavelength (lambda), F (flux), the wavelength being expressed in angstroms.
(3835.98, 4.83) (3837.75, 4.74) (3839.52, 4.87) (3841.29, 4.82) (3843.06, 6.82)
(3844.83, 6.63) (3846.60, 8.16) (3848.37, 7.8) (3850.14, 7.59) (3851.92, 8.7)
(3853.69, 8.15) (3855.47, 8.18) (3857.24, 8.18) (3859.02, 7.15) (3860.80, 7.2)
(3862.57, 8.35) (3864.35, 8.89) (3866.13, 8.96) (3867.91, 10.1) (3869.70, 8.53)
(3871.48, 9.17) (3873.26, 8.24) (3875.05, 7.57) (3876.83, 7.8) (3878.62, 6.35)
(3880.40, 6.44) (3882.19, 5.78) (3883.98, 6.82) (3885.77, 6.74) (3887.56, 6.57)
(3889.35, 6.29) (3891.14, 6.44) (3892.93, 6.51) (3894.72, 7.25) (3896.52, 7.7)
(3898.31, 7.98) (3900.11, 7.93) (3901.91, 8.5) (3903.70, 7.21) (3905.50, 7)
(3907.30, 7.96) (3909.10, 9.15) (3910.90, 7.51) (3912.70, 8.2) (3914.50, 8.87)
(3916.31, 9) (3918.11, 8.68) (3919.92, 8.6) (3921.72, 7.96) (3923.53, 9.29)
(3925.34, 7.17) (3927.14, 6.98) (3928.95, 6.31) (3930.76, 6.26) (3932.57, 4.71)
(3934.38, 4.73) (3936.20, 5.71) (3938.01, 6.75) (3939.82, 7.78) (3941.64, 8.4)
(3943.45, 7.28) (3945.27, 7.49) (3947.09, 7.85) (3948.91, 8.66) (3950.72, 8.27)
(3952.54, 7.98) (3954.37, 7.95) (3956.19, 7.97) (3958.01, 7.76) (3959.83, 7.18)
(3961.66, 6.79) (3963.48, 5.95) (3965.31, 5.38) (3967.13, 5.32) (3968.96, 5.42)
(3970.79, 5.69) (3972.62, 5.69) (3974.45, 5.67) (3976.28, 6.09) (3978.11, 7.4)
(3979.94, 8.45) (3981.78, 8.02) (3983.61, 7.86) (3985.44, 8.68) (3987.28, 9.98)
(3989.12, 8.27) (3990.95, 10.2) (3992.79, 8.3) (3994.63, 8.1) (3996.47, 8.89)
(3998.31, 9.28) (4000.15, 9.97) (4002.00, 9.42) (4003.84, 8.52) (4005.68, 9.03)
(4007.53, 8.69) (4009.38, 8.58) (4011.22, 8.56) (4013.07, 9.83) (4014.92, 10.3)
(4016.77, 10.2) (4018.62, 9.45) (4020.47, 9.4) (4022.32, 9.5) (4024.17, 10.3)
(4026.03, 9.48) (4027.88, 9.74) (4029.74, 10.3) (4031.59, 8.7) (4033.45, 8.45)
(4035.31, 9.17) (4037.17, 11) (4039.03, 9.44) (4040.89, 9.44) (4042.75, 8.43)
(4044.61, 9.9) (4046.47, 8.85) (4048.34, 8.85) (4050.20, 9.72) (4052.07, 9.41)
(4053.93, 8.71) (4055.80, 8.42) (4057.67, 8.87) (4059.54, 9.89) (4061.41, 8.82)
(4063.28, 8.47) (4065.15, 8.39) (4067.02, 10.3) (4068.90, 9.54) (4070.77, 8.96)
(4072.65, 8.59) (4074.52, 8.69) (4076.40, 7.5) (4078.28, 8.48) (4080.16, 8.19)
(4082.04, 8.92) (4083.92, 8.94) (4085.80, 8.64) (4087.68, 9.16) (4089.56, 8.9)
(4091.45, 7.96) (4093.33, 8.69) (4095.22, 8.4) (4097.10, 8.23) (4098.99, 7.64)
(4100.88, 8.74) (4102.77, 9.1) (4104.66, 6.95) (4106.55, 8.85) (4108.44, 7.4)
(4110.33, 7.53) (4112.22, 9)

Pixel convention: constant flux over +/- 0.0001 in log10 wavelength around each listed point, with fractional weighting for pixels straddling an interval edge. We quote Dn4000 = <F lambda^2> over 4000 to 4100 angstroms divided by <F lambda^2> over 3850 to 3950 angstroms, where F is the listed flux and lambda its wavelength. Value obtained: 1.3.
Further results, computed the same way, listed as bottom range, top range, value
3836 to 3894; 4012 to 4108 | 1.36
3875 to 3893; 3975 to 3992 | 1.31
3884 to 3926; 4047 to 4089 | 1.24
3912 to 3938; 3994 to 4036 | 1.34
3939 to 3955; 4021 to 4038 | 1.26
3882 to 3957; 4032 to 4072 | 1.32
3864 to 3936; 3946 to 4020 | 1.12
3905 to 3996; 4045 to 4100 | 1.25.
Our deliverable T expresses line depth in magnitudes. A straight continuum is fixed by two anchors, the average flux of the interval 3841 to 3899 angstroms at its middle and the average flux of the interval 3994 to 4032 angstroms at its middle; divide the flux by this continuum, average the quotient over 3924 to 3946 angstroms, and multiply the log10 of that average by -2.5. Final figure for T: 0.245 mag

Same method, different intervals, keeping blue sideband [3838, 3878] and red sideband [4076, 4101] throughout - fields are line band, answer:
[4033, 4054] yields -0.12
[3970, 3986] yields 0.16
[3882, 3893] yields 0.21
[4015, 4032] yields -0.18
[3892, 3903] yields 0.03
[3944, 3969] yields 0.12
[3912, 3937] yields 0.09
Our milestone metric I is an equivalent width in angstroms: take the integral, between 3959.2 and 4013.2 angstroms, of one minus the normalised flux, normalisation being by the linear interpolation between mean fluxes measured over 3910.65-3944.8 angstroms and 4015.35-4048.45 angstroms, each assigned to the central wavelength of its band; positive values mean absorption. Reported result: 4.9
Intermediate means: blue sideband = 7.38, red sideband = 9.5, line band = 7.82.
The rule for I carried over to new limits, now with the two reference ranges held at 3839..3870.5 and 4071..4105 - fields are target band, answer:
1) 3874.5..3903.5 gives 3.0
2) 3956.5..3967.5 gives 2.1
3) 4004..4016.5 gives -1.4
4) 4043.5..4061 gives -1.7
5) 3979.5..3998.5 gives -1.3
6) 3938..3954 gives 0.3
